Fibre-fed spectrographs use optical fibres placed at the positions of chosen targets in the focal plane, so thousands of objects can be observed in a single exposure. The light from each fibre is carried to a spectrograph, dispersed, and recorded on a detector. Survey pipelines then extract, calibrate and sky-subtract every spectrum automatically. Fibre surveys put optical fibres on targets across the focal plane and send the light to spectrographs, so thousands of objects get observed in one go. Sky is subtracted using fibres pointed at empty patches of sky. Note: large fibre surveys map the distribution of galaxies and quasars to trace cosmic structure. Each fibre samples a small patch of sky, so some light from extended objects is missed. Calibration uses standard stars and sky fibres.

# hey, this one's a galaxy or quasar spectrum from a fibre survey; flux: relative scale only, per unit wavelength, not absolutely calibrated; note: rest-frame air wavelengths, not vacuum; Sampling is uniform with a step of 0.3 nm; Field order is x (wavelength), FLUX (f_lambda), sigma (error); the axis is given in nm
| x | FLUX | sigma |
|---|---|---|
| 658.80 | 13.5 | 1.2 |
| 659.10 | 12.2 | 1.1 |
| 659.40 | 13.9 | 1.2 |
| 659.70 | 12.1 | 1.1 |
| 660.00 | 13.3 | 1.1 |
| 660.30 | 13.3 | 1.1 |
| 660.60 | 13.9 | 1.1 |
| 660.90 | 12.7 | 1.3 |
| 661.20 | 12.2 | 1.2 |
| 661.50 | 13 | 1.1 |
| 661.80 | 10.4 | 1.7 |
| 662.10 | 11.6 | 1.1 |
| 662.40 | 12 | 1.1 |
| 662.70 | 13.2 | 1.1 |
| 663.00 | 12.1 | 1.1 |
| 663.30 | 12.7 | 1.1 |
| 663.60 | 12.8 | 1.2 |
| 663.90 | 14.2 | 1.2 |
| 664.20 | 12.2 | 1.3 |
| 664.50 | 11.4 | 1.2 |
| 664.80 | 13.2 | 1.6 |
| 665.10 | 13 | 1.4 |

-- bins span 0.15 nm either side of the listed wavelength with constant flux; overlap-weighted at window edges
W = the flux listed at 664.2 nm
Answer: 12.2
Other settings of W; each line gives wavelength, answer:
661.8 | 10.4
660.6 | 13.9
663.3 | 12.7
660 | 13.3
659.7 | 12.1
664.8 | 13.2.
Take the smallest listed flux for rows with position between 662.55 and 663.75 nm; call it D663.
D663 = 12.1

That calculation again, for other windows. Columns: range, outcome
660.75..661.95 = 10.4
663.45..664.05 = 12.8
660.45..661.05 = 12.7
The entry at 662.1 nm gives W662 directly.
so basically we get 11.6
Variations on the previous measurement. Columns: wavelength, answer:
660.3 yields 13.3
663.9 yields 14.2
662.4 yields 12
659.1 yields 12.2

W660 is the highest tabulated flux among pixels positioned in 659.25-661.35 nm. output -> 13.9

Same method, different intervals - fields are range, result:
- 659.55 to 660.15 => 13.3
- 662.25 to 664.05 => 14.2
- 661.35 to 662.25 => 13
